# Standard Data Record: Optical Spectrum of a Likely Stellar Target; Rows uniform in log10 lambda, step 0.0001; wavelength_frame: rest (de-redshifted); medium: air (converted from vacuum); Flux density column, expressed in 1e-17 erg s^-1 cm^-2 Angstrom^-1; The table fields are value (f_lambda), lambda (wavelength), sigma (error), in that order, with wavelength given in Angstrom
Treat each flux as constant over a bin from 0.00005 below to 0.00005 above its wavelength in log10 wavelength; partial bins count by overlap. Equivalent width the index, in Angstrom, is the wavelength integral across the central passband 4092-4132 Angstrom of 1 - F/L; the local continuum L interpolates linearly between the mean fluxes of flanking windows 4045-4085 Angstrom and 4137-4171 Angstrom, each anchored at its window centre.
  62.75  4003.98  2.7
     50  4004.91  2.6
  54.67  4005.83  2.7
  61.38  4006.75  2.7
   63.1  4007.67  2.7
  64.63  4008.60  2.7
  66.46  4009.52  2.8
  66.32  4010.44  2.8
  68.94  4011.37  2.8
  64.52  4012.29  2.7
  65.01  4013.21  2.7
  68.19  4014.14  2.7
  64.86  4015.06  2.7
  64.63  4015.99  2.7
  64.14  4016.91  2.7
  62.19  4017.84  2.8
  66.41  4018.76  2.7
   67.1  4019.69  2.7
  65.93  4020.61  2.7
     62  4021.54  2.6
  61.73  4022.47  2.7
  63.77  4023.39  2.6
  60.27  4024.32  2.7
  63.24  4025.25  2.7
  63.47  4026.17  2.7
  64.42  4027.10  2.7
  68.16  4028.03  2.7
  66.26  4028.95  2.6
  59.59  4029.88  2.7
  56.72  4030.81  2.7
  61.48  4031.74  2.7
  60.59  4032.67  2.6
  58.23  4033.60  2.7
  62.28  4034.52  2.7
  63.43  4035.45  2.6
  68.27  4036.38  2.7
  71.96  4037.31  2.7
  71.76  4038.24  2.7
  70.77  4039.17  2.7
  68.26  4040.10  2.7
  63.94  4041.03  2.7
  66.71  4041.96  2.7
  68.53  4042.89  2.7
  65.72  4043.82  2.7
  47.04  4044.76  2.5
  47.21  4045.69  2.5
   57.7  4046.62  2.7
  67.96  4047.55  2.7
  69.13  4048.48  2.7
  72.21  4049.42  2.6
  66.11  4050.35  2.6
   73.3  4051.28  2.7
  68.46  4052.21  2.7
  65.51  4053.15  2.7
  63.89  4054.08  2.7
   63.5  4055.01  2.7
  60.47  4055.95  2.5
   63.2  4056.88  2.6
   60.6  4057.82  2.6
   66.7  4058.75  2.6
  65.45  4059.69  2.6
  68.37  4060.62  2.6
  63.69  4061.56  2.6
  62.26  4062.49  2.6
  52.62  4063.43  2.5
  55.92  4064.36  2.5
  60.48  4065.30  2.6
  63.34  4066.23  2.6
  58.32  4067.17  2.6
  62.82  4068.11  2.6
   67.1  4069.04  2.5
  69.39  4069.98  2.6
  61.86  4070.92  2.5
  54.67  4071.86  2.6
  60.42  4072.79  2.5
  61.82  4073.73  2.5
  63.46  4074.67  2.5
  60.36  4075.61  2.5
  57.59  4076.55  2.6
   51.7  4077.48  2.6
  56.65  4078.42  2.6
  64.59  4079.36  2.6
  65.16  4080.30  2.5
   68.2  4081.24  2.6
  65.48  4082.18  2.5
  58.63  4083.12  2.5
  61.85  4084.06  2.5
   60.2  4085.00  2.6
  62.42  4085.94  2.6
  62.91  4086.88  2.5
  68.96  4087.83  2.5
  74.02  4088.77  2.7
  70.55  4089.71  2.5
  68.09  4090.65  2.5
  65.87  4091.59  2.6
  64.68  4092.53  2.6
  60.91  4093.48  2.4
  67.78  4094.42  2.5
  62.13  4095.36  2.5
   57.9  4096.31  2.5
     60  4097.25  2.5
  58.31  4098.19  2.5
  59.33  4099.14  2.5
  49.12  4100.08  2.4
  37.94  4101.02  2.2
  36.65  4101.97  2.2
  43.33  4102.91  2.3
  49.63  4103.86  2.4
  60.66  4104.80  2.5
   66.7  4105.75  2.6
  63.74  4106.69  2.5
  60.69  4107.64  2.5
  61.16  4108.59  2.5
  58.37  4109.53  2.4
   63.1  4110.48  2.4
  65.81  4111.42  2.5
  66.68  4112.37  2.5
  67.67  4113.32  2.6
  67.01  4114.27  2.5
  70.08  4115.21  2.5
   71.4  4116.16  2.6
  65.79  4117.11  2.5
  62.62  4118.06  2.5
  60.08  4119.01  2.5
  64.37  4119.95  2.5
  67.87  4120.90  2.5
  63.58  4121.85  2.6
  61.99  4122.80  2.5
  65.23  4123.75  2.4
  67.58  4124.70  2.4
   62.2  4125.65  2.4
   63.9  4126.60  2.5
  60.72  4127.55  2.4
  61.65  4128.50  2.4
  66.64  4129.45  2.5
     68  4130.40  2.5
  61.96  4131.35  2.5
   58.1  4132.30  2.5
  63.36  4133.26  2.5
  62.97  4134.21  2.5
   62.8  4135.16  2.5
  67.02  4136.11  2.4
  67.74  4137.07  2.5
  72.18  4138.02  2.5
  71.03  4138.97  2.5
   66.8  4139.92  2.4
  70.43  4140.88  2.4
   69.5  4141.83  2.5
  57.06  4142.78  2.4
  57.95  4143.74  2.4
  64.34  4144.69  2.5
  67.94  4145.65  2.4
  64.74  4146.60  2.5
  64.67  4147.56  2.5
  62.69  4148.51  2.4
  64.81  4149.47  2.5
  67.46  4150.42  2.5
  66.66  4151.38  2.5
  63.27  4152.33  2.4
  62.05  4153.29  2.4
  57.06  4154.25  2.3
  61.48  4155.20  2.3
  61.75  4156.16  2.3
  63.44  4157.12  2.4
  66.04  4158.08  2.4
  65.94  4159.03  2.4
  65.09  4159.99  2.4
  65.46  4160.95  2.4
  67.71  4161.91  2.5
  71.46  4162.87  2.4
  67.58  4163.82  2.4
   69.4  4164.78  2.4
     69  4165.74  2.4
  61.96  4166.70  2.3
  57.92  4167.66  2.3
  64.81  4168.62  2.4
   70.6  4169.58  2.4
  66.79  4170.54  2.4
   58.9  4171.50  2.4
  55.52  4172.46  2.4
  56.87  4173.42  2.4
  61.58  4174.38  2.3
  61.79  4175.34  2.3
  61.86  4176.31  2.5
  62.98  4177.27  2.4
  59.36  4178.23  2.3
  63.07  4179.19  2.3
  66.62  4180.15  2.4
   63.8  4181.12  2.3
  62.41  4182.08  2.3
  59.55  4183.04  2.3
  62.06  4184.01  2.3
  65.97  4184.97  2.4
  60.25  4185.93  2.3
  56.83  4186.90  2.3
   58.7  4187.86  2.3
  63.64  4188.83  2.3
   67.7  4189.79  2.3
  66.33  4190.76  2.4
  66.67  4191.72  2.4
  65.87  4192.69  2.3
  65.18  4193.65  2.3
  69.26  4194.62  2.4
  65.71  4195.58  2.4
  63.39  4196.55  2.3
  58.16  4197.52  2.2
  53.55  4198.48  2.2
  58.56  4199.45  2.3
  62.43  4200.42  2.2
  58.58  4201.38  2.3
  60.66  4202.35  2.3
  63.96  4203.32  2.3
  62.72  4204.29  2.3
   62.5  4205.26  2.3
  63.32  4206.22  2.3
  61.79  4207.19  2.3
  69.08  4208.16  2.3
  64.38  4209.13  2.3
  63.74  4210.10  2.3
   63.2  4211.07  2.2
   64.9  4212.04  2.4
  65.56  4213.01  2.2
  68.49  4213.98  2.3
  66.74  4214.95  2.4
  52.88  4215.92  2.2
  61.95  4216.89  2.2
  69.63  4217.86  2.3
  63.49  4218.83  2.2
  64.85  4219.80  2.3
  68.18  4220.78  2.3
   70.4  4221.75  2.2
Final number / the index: 1.7 Angstrom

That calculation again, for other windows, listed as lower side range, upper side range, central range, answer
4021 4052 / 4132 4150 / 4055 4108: 3.02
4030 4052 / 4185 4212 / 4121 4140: -0.39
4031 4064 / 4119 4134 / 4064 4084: 0.81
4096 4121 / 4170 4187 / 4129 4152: -1.77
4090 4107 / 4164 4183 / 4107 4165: -4.47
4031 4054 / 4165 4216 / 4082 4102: 0.95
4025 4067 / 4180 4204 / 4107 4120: -0.30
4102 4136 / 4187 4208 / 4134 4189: -1.02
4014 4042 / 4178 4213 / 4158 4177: -0.32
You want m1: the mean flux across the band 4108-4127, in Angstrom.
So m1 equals 64.8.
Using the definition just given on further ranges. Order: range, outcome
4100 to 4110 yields 53.6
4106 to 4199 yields 64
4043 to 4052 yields 63.3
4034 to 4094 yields 63.7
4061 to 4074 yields 61.1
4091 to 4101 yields 59.7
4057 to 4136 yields 62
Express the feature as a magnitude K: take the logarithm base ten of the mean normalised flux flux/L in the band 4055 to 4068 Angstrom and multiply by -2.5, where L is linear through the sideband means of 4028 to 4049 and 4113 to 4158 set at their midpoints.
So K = 0.035 mag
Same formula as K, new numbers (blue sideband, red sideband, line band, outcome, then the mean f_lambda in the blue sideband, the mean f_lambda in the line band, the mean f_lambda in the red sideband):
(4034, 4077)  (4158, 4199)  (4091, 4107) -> 0.12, 63.6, 56.8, 63.5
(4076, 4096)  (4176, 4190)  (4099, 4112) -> 0.14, 63.7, 55.5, 62.2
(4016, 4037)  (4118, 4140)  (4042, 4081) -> 0.02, 63.3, 62.4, 64.6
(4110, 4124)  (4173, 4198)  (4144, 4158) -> 0.01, 65.5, 63.7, 62.9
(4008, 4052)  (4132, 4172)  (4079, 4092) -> -0.01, 64.5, 65.5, 65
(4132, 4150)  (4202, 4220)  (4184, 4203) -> 0.03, 65.1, 62.5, 63.9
